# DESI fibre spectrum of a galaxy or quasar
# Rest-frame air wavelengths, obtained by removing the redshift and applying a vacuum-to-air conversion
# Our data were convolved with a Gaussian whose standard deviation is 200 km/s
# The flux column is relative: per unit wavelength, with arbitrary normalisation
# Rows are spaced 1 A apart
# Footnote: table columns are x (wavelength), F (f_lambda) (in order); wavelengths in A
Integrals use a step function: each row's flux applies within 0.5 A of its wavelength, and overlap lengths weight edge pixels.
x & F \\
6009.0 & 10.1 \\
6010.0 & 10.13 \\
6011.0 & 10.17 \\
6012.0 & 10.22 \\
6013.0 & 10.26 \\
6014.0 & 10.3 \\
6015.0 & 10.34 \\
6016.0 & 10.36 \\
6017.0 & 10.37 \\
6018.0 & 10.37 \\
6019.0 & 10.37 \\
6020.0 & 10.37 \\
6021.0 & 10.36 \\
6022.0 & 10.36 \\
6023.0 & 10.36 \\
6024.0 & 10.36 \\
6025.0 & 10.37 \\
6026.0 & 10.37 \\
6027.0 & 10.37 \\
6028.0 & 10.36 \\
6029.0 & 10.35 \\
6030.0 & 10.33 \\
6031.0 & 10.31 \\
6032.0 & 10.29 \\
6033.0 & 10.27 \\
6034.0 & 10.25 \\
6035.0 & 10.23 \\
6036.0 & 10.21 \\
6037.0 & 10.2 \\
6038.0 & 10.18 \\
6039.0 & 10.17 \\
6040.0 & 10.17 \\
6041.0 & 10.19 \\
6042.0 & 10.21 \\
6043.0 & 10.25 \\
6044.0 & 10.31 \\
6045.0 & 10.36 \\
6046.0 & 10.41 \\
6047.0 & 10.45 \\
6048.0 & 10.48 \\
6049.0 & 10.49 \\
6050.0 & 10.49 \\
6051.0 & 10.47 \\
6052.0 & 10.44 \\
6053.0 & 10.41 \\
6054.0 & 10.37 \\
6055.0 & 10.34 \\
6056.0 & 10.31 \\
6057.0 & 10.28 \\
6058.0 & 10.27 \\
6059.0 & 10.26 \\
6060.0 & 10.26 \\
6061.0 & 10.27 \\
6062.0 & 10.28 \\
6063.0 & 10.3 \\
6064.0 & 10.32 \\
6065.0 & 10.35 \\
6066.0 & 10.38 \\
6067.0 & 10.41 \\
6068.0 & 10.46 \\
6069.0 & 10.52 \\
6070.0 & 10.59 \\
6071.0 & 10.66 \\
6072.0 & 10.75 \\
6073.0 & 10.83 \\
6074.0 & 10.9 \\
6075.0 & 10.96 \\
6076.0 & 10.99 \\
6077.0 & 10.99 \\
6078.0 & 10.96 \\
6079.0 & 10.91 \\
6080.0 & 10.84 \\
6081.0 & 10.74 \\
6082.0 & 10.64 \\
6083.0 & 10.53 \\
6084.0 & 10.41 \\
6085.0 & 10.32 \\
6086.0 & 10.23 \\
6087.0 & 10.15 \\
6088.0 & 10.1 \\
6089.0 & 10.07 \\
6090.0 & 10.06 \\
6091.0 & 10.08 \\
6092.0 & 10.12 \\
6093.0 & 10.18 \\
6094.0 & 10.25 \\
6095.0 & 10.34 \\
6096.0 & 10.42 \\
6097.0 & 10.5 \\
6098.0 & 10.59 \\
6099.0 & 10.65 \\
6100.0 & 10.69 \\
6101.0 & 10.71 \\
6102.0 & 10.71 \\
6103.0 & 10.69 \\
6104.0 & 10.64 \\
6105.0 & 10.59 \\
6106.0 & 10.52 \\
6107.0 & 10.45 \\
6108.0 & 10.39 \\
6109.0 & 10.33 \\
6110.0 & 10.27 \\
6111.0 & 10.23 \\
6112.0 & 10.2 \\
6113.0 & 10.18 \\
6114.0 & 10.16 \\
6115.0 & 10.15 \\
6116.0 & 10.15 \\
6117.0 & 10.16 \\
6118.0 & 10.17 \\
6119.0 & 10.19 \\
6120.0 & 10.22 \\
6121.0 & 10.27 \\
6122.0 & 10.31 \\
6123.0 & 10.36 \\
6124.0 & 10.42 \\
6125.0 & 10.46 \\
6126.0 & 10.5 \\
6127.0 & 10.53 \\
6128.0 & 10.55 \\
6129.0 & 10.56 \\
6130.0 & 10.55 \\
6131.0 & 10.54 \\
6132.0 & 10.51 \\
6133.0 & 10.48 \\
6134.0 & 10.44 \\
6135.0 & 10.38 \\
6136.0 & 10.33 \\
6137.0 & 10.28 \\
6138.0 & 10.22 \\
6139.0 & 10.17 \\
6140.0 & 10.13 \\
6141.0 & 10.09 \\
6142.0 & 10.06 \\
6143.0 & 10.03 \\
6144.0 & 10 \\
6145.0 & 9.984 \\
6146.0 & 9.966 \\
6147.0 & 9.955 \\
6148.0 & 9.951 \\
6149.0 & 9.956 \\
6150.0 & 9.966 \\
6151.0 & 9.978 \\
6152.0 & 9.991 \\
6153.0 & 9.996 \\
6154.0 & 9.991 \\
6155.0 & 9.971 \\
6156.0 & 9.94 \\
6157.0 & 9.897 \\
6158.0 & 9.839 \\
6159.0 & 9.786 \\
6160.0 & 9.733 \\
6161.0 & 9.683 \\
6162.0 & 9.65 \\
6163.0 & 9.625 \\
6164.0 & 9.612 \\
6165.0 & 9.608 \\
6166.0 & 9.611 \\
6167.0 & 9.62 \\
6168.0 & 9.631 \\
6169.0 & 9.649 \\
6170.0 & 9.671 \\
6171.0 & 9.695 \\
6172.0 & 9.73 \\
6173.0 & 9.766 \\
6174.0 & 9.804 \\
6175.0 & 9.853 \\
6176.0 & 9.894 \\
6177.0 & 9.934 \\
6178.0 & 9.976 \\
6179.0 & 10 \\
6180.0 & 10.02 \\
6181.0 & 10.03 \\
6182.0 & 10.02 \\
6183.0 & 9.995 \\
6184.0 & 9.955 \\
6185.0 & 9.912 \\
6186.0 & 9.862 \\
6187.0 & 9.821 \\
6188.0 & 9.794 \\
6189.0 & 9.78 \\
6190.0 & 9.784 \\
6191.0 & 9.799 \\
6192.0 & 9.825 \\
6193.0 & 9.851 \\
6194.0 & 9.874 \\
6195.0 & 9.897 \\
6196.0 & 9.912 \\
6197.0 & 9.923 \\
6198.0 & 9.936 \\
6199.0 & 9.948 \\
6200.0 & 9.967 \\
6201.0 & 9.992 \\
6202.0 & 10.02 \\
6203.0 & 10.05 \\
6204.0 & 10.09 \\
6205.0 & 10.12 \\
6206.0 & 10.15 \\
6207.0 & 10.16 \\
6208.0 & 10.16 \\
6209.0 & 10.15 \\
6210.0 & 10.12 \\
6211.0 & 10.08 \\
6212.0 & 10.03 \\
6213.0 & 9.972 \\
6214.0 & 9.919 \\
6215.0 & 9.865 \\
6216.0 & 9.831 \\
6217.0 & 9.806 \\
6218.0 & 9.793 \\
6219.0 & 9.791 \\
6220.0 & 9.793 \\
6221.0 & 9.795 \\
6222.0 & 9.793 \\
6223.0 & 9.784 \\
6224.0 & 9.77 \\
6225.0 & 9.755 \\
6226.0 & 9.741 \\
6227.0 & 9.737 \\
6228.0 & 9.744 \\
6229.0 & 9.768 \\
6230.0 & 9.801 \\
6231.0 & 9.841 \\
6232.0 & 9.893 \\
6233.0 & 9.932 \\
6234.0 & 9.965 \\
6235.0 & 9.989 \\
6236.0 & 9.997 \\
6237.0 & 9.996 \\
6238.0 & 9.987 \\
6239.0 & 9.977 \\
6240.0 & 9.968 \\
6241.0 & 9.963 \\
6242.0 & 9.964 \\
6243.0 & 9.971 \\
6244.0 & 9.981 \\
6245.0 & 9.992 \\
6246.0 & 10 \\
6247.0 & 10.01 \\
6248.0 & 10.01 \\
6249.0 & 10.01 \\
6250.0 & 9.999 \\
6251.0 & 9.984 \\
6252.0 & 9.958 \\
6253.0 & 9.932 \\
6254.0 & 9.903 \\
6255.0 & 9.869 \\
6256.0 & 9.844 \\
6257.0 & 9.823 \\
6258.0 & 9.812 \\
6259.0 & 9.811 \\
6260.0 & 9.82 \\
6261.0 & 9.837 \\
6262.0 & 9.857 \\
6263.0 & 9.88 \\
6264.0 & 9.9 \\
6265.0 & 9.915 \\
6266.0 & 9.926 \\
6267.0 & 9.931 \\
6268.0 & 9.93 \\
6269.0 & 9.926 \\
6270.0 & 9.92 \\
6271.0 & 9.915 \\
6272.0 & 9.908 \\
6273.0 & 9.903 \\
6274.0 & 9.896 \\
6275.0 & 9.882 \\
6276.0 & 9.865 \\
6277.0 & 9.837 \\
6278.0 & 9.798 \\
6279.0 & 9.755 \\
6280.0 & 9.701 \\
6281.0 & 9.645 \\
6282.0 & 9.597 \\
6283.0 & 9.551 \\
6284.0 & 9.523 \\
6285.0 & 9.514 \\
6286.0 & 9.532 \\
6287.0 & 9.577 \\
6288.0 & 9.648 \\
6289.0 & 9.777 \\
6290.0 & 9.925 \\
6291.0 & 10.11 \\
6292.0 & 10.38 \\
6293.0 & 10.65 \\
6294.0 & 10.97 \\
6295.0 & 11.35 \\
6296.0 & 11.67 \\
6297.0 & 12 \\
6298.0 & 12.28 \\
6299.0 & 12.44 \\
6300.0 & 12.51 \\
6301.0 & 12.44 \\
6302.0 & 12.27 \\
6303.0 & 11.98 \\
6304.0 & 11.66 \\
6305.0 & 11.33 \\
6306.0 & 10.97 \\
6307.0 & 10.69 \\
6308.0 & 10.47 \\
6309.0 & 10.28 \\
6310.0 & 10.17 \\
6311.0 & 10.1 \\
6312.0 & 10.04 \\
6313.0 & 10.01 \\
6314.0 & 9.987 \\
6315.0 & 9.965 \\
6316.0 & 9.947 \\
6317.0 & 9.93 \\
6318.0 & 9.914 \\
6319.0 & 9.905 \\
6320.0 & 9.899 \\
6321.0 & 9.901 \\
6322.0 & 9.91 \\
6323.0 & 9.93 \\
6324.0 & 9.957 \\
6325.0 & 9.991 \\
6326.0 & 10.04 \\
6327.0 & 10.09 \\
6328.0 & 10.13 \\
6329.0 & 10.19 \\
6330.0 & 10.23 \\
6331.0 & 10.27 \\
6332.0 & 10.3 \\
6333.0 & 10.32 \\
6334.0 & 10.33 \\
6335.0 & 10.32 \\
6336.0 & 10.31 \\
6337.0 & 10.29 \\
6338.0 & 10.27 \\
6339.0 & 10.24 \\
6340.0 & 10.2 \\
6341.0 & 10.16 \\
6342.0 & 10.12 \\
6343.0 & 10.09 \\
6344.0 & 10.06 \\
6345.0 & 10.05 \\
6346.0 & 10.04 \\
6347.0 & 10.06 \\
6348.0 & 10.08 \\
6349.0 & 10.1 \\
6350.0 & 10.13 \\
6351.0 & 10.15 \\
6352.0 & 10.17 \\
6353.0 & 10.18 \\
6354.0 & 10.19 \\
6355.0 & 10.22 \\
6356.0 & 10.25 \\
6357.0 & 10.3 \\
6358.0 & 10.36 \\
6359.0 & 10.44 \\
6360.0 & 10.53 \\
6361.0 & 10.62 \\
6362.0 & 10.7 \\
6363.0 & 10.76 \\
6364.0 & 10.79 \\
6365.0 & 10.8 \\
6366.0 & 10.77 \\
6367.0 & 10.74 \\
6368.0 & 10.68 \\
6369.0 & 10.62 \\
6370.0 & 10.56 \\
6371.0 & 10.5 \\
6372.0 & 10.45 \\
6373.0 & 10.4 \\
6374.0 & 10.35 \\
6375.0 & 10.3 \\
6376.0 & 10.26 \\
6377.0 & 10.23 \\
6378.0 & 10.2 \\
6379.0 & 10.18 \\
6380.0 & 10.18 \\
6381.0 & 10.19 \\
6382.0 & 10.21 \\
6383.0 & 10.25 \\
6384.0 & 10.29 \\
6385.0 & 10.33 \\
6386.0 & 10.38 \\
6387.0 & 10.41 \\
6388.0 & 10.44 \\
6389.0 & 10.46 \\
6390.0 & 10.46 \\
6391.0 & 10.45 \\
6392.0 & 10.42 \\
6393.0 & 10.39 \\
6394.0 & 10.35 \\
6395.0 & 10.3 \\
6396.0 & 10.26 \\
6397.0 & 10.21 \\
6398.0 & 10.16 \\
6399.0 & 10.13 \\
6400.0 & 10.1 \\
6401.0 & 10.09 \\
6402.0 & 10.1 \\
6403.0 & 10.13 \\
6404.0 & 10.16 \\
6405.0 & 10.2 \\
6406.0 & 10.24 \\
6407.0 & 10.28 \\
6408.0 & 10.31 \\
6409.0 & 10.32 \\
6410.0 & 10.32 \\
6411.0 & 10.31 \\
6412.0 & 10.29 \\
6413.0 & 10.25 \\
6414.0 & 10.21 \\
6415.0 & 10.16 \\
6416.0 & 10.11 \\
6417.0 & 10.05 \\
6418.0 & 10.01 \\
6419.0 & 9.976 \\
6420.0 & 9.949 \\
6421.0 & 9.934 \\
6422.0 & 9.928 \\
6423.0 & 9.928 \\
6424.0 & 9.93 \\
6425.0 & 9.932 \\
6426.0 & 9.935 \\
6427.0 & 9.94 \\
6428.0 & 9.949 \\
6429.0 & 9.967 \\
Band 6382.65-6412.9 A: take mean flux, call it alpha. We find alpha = 10.3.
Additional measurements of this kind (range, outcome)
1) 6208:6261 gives 9.91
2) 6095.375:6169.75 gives 10.2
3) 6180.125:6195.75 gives 9.88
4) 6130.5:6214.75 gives 9.96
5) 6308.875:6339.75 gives 10.1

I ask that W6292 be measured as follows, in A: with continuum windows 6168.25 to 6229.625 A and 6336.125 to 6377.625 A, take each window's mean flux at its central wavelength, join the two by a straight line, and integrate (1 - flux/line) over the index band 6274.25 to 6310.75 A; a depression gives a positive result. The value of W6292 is -1.55 A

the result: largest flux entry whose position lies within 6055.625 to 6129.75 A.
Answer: 10.99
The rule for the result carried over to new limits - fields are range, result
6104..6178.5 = 10.64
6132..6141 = 10.51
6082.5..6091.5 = 10.53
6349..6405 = 10.8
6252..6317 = 12.51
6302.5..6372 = 11.98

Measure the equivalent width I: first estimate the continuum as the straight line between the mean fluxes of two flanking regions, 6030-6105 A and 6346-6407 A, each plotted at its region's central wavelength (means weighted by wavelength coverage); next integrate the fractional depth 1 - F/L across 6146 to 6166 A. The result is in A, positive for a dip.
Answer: 1.1 A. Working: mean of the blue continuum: 10.4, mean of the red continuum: 10.3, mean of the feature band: 9.85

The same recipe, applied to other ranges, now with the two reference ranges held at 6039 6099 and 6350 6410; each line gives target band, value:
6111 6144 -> 0.38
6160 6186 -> 1.52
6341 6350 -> 0.24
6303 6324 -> 0.17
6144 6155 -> 0.46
